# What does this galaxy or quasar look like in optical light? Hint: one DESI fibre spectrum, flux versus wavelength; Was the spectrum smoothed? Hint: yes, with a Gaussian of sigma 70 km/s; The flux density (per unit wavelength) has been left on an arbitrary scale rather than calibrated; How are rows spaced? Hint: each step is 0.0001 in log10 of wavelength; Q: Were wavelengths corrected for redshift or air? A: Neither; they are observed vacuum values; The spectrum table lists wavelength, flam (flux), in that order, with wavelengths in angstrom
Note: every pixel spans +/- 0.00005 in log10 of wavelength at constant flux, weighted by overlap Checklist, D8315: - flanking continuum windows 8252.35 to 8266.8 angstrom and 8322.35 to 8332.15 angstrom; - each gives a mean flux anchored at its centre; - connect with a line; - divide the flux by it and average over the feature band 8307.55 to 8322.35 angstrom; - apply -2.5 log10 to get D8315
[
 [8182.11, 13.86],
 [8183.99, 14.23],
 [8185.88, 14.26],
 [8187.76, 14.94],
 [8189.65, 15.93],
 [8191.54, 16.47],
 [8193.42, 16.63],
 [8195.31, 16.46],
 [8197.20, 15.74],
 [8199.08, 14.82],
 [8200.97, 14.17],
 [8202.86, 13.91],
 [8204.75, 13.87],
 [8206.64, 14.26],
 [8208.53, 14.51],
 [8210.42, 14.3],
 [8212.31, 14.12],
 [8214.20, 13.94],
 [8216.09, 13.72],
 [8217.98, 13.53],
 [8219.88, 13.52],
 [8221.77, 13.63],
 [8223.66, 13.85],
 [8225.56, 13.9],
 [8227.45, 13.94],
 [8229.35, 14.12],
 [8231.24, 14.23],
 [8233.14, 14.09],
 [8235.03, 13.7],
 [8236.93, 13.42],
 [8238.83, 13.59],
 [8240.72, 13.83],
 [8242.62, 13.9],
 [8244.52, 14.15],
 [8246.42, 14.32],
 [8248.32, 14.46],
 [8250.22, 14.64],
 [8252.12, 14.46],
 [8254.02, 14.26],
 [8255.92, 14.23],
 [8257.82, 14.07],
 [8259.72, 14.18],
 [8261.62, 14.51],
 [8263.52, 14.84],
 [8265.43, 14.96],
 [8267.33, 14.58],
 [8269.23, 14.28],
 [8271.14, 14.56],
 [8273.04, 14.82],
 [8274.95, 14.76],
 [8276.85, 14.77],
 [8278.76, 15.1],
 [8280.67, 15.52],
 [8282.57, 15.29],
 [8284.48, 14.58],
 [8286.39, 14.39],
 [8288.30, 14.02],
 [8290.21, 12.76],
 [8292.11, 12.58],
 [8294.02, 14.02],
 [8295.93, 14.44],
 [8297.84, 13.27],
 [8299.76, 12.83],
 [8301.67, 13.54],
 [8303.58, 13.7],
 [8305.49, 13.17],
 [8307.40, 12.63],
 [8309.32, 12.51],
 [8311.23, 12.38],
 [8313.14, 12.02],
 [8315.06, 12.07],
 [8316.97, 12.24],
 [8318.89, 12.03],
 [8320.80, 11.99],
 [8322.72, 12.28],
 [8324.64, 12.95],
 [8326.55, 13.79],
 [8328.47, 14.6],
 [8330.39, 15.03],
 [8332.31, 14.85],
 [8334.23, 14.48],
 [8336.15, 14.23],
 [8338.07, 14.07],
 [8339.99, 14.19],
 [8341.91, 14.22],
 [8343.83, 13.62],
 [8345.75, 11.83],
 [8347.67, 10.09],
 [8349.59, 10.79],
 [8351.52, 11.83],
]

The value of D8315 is 0.15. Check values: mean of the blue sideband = 14.4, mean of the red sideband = 13.9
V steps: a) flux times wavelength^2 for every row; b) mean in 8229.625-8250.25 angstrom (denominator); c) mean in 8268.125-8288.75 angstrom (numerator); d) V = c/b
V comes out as 1.06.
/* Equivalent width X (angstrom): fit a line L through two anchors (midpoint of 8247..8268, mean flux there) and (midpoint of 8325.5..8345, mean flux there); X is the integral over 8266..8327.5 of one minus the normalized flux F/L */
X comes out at 3.5 angstrom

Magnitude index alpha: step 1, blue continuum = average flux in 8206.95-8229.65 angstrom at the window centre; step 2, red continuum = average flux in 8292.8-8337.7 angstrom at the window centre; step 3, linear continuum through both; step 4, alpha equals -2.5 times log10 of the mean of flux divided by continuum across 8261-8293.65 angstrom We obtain -0.07 mag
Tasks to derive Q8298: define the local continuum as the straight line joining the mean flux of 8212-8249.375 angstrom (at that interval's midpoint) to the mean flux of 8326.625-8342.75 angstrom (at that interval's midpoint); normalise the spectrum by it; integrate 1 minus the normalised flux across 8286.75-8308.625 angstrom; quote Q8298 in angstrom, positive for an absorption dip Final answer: 1.3 angstrom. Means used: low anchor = 13.9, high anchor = 14.4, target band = 13.4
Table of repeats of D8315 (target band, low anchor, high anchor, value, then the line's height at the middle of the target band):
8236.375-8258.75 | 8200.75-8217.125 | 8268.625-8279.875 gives 0.03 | 14.5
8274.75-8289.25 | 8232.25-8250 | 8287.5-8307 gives -0.10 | 13.6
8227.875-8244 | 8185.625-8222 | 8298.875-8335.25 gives 0.03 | 14.2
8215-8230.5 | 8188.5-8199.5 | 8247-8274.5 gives 0.12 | 15.4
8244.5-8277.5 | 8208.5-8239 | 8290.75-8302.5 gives -0.07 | 13.6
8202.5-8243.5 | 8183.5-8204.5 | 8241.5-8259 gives 0.06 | 14.7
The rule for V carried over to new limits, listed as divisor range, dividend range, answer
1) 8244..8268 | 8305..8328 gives 0.88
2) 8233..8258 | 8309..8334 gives 0.94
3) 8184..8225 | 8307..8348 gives 0.93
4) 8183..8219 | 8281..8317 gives 0.93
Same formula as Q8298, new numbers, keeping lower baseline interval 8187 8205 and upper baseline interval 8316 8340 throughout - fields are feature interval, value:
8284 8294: 0.3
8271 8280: -0.4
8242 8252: 0.2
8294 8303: 0.2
